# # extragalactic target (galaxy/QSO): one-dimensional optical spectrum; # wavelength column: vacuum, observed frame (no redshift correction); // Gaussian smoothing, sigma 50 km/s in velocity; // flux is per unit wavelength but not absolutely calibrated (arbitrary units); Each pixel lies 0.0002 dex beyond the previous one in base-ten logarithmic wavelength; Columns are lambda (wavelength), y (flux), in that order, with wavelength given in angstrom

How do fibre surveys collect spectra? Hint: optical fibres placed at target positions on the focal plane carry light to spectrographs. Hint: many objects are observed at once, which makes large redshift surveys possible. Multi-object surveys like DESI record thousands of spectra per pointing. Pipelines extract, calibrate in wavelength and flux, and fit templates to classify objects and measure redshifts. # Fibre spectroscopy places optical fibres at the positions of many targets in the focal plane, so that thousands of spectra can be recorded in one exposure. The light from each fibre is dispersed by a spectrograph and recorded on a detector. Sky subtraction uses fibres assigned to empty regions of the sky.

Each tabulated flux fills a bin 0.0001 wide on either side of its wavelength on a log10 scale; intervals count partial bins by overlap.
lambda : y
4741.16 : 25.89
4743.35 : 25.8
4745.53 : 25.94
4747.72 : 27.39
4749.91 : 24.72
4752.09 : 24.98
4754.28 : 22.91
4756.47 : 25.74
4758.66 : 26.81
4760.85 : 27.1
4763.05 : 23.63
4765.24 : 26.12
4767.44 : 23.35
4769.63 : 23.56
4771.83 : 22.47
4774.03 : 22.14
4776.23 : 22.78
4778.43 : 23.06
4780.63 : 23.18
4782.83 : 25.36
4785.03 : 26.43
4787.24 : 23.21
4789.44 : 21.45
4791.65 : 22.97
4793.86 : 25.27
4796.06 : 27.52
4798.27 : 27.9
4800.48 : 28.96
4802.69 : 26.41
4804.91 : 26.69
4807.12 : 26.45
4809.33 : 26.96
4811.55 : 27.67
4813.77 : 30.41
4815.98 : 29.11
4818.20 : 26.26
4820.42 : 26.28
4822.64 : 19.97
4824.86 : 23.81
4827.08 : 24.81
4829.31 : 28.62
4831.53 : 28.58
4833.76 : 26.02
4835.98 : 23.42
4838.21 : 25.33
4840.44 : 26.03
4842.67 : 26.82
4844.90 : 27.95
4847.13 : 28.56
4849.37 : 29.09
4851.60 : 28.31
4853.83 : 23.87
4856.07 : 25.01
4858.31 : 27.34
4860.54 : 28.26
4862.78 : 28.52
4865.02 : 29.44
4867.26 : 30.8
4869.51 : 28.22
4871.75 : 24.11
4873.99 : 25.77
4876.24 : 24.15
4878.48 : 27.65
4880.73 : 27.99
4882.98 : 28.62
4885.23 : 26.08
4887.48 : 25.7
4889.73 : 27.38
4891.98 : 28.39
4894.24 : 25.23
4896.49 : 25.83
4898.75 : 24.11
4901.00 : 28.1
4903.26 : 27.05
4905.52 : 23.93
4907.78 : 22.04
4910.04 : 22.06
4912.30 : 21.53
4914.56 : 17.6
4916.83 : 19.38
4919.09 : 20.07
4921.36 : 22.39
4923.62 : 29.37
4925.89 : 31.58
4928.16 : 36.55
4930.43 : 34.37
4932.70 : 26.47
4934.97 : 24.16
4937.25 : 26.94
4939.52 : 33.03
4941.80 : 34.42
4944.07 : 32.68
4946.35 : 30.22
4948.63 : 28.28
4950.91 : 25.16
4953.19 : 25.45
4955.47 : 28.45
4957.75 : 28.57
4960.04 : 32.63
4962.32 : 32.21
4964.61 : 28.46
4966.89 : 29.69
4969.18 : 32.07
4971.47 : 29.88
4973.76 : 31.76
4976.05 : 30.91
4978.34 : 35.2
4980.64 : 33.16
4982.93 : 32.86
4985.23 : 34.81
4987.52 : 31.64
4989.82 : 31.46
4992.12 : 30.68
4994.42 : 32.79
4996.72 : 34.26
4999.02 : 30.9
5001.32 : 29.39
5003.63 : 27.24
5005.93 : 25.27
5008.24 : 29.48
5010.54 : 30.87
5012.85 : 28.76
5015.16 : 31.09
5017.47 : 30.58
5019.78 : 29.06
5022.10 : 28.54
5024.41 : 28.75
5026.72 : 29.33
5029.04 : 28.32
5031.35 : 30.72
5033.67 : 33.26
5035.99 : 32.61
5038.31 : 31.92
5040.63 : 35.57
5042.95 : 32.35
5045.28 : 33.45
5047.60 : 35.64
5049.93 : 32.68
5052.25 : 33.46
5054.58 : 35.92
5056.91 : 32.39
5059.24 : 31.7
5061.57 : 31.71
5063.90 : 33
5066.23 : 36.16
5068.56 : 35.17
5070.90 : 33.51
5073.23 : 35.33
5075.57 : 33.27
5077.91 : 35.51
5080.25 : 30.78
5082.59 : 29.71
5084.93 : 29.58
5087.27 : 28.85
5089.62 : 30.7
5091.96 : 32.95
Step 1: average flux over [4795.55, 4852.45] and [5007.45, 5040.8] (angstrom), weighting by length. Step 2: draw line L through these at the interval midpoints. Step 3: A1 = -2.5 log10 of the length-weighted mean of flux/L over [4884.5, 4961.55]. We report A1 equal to 0.07 mag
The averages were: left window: 26.8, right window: 30.5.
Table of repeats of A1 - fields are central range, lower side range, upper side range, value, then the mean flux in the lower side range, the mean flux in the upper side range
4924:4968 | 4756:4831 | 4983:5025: -0.03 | 25.4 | 30.4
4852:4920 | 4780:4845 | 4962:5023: 0.10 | 26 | 30.8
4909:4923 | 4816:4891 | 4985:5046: 0.33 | 26.7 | 30.8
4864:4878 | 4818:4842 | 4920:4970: -0.01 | 25.4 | 29.6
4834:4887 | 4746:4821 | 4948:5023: 0.01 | 25.5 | 30.4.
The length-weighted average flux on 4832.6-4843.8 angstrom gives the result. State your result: 25.5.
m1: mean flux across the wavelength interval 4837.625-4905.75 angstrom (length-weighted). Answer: 26.9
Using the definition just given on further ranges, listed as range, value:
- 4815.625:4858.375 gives 26.2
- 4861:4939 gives 26.3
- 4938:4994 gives 31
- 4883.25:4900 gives 26.3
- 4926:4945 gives 31.1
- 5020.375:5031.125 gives 28.9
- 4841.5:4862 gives 27.3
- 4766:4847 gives 25.5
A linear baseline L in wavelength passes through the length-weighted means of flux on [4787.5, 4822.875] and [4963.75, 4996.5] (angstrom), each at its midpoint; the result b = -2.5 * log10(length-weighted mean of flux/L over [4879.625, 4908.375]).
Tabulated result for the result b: 0.11 mag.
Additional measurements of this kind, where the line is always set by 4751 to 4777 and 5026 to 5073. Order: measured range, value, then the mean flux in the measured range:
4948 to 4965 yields 0.06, 28.7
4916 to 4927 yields 0.18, 24.7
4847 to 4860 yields 0.00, 27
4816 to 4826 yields 0.06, 24.6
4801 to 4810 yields -0.05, 26.8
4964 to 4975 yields 0.00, 30.5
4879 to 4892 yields 0.03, 27.3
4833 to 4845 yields 0.04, 25.8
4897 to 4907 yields 0.11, 25.7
